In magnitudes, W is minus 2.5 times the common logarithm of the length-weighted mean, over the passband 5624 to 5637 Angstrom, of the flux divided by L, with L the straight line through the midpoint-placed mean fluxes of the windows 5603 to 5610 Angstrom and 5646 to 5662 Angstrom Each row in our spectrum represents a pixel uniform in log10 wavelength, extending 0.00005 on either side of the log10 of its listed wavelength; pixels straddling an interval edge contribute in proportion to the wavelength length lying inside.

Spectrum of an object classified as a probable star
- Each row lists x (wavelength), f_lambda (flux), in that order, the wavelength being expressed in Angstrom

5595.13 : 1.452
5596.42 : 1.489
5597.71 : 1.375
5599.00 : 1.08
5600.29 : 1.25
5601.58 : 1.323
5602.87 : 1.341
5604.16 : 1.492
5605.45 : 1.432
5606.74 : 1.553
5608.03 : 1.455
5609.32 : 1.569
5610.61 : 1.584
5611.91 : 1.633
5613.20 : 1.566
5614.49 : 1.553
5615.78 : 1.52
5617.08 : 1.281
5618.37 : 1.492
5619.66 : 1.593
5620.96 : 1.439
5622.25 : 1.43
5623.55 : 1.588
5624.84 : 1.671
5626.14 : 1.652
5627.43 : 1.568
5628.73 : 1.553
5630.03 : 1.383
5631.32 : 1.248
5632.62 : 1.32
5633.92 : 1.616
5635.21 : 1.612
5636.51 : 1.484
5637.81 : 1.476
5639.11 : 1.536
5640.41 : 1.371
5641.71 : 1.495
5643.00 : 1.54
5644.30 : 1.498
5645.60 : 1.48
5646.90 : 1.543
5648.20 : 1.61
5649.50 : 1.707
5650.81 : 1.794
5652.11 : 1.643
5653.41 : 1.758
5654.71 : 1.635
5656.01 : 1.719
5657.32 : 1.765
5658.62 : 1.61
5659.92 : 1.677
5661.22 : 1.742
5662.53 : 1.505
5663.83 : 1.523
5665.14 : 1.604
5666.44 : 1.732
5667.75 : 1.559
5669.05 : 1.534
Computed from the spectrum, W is 0.05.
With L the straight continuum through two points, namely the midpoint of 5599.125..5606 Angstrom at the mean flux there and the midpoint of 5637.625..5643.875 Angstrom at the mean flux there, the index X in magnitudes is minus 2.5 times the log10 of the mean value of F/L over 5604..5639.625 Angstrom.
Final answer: -0.07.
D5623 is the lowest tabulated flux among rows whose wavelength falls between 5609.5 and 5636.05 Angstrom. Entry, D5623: 1.248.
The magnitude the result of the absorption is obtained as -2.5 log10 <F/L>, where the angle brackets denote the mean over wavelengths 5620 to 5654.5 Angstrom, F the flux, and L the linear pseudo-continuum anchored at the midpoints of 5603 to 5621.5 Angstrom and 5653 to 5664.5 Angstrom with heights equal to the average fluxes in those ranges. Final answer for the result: 0.03 mag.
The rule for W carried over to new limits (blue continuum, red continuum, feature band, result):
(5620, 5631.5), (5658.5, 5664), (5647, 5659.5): -0.06 mag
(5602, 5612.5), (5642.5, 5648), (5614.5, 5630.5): 0.00 mag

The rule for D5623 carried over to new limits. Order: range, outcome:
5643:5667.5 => 1.48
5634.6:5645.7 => 1.371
